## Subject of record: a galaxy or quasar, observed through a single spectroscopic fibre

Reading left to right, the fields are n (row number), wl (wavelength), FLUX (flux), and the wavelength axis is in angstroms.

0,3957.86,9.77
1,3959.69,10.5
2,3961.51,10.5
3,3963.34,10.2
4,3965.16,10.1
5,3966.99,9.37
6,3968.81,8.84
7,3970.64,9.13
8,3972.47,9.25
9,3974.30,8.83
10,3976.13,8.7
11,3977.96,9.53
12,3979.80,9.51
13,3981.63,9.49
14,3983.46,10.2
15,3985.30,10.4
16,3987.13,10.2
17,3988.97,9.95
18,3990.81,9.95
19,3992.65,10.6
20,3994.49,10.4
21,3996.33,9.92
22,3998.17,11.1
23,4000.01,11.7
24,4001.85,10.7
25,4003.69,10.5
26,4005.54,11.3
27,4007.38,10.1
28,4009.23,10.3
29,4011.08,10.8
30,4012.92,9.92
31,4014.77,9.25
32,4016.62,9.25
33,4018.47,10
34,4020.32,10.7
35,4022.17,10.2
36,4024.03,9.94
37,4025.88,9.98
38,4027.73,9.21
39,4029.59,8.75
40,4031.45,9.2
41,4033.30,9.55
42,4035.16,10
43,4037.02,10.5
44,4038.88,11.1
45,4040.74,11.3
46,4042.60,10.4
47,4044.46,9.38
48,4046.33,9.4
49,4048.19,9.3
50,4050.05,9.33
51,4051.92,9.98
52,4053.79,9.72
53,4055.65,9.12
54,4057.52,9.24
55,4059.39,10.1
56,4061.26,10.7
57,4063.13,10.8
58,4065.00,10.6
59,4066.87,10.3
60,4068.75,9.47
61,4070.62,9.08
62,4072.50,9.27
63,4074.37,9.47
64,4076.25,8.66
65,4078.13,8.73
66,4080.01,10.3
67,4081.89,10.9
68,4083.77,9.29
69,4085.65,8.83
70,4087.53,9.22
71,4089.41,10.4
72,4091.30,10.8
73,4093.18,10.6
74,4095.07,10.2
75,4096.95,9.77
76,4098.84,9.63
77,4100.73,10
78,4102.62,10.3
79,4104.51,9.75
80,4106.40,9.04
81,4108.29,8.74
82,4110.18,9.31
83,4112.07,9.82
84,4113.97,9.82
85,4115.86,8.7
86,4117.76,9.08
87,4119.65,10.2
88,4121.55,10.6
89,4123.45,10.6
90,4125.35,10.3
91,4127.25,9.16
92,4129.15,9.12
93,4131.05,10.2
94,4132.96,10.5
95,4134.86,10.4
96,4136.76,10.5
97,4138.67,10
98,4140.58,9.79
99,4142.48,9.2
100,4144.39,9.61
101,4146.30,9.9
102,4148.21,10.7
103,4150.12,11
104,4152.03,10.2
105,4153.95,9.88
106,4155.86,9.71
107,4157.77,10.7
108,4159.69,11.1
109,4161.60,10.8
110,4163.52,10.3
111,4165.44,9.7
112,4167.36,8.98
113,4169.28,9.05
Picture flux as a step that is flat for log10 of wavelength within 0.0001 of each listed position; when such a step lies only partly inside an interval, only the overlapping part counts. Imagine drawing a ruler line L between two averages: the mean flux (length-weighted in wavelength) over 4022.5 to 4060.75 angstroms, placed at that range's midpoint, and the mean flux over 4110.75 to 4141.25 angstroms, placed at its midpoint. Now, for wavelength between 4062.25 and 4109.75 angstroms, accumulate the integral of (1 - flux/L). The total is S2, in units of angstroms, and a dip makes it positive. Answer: 0.5 angstroms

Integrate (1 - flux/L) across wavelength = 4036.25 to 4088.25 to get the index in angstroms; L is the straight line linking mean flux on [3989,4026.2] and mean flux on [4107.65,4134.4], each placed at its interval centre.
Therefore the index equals 1.3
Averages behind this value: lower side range 10.3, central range 9.8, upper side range 9.75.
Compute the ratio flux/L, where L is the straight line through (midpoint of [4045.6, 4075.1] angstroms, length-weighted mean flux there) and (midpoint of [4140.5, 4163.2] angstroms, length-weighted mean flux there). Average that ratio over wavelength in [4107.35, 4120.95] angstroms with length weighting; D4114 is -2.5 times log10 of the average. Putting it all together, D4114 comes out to 0.07 mag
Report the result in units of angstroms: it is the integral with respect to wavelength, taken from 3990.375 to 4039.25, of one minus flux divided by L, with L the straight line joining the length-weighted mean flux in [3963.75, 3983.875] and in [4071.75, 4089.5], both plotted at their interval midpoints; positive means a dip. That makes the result -4.0 angstroms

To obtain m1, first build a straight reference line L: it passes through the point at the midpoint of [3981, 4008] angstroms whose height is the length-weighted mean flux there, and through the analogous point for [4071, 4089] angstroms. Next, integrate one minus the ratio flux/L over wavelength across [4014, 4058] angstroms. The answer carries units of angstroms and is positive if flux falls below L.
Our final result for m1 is 0.71 angstroms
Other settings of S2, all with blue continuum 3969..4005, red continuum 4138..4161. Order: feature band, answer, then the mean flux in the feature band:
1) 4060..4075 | 0.15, 9.98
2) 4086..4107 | 0.31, 9.96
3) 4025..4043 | 0.10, 9.99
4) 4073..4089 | 1.01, 9.46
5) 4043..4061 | 0.86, 9.58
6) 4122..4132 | 0.22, 9.91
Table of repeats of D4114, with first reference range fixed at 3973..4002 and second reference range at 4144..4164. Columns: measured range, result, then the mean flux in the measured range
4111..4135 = 0.05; 9.86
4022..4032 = 0.07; 9.5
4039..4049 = 0.01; 10.1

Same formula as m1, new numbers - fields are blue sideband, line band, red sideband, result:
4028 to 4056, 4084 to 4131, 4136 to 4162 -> 1.4 angstroms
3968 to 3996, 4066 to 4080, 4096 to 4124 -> 0.5 angstroms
